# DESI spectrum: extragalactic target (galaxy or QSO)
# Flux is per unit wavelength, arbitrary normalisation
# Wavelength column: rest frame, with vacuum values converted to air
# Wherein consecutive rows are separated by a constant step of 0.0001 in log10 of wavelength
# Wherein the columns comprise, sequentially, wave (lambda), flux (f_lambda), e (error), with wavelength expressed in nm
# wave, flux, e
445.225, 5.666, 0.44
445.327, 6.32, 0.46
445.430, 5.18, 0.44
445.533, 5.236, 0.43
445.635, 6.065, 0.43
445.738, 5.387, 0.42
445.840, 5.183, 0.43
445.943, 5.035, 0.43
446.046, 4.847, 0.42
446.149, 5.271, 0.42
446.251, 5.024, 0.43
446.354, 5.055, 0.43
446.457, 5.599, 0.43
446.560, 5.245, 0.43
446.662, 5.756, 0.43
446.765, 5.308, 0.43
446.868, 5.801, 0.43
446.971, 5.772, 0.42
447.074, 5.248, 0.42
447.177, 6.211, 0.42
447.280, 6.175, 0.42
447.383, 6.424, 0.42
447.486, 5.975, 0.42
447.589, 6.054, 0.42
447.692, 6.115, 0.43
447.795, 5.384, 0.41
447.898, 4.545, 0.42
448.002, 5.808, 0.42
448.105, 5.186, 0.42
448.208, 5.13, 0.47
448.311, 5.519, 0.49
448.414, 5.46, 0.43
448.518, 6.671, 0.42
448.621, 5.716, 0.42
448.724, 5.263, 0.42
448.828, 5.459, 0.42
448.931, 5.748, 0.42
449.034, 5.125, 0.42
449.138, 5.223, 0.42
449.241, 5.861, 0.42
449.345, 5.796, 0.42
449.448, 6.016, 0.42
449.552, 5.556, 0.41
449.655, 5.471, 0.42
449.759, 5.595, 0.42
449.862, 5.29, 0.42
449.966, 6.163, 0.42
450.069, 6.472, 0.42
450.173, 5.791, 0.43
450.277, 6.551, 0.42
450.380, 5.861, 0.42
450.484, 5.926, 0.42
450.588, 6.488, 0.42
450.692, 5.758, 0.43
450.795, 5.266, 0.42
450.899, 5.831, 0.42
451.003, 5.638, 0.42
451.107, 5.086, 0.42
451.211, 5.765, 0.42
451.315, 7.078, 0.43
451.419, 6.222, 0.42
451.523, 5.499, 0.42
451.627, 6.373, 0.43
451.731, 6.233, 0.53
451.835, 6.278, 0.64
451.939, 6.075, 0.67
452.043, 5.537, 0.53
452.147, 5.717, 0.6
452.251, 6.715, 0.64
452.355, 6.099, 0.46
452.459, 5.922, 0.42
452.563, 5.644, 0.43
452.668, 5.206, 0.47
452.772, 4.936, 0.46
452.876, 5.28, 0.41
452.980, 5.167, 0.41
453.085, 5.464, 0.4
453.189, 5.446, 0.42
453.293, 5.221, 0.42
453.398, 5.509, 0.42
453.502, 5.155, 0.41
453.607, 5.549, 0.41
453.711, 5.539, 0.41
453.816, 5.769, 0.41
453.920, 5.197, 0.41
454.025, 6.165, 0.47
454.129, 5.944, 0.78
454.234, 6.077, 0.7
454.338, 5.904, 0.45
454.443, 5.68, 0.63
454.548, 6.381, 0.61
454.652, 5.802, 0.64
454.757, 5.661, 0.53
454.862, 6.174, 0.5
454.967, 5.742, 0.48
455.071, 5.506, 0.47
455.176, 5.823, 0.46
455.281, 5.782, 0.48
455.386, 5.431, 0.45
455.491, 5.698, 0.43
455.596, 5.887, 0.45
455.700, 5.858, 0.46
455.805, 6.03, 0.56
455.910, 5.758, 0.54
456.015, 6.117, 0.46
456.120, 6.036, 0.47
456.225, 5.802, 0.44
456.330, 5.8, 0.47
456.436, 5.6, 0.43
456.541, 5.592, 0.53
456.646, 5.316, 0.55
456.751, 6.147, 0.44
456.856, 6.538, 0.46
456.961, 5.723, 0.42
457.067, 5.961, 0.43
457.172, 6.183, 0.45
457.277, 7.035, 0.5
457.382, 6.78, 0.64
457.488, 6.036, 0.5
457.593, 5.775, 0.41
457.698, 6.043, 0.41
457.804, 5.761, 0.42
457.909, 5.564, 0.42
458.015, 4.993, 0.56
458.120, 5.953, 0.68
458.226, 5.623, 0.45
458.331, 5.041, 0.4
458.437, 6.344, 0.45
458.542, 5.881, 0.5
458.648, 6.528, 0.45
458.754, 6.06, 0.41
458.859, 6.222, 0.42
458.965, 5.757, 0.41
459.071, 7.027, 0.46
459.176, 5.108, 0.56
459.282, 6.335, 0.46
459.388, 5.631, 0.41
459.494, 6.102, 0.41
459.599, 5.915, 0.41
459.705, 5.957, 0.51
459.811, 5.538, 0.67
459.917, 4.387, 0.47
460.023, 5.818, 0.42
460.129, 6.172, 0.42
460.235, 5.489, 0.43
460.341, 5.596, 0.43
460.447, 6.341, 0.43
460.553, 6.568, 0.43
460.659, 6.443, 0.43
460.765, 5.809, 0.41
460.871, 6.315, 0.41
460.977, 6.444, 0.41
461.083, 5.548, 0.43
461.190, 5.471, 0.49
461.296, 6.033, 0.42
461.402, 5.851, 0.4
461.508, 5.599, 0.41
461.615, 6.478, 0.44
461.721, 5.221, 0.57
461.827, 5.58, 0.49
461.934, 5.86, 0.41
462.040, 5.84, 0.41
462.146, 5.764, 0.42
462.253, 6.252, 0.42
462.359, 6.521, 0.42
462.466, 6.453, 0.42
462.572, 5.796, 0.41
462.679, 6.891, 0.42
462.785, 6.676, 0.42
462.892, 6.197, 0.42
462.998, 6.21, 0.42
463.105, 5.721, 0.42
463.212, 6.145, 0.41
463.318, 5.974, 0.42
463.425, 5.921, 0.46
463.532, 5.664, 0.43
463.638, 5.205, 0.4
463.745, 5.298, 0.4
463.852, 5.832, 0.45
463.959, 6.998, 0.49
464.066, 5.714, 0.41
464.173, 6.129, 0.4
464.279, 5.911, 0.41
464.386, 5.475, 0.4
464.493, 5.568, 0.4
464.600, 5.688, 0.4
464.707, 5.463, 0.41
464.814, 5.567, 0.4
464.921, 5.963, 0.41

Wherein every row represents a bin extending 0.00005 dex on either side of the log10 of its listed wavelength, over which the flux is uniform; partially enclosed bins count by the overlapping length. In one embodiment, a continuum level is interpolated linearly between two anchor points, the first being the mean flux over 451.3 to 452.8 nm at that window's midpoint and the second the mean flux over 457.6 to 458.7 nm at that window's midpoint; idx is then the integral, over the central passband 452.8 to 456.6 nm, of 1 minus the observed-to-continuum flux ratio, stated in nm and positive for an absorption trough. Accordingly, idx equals 0.11 nm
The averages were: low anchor 5.96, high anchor 5.77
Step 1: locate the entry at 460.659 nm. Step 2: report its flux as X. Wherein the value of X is 6.443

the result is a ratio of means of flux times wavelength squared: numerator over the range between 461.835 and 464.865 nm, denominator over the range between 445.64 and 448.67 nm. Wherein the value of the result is 1.15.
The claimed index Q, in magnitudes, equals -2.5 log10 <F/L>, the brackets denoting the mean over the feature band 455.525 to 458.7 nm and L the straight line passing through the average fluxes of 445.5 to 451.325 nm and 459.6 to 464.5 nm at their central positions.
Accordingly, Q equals -0.02 mag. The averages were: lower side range 5.65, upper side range 5.93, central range 5.92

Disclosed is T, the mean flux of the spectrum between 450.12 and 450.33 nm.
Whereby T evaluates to 6.17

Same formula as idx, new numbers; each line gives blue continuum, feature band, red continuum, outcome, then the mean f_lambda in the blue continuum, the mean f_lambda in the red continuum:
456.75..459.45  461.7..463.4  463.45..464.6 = -0.07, 6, 5.78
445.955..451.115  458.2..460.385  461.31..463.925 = 0.02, 5.65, 5.97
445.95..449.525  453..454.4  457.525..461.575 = 0.03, 5.57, 5.87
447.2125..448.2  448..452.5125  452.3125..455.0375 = -0.11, 5.72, 5.64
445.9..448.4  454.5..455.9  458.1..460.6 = -0.01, 5.52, 5.89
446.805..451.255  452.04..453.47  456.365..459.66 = 0.06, 5.72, 5.95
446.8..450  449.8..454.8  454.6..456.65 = -0.06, 5.66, 5.78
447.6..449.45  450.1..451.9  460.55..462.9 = -0.11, 5.56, 6.06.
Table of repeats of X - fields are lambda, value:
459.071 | 7.027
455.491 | 5.698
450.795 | 5.266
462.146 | 5.764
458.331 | 5.041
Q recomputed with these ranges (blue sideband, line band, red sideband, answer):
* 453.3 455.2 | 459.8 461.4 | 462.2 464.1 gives 0.021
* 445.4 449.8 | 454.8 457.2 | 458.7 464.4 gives -0.010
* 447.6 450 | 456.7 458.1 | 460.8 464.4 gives -0.040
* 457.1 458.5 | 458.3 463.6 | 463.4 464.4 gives -0.017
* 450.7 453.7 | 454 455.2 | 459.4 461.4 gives -0.027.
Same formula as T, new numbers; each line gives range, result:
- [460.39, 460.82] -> 6.29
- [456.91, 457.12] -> 5.83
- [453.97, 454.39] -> 6.02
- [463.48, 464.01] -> 5.8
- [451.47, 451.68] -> 5.94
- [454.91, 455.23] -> 5.7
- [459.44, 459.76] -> 5.99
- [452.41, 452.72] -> 5.58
